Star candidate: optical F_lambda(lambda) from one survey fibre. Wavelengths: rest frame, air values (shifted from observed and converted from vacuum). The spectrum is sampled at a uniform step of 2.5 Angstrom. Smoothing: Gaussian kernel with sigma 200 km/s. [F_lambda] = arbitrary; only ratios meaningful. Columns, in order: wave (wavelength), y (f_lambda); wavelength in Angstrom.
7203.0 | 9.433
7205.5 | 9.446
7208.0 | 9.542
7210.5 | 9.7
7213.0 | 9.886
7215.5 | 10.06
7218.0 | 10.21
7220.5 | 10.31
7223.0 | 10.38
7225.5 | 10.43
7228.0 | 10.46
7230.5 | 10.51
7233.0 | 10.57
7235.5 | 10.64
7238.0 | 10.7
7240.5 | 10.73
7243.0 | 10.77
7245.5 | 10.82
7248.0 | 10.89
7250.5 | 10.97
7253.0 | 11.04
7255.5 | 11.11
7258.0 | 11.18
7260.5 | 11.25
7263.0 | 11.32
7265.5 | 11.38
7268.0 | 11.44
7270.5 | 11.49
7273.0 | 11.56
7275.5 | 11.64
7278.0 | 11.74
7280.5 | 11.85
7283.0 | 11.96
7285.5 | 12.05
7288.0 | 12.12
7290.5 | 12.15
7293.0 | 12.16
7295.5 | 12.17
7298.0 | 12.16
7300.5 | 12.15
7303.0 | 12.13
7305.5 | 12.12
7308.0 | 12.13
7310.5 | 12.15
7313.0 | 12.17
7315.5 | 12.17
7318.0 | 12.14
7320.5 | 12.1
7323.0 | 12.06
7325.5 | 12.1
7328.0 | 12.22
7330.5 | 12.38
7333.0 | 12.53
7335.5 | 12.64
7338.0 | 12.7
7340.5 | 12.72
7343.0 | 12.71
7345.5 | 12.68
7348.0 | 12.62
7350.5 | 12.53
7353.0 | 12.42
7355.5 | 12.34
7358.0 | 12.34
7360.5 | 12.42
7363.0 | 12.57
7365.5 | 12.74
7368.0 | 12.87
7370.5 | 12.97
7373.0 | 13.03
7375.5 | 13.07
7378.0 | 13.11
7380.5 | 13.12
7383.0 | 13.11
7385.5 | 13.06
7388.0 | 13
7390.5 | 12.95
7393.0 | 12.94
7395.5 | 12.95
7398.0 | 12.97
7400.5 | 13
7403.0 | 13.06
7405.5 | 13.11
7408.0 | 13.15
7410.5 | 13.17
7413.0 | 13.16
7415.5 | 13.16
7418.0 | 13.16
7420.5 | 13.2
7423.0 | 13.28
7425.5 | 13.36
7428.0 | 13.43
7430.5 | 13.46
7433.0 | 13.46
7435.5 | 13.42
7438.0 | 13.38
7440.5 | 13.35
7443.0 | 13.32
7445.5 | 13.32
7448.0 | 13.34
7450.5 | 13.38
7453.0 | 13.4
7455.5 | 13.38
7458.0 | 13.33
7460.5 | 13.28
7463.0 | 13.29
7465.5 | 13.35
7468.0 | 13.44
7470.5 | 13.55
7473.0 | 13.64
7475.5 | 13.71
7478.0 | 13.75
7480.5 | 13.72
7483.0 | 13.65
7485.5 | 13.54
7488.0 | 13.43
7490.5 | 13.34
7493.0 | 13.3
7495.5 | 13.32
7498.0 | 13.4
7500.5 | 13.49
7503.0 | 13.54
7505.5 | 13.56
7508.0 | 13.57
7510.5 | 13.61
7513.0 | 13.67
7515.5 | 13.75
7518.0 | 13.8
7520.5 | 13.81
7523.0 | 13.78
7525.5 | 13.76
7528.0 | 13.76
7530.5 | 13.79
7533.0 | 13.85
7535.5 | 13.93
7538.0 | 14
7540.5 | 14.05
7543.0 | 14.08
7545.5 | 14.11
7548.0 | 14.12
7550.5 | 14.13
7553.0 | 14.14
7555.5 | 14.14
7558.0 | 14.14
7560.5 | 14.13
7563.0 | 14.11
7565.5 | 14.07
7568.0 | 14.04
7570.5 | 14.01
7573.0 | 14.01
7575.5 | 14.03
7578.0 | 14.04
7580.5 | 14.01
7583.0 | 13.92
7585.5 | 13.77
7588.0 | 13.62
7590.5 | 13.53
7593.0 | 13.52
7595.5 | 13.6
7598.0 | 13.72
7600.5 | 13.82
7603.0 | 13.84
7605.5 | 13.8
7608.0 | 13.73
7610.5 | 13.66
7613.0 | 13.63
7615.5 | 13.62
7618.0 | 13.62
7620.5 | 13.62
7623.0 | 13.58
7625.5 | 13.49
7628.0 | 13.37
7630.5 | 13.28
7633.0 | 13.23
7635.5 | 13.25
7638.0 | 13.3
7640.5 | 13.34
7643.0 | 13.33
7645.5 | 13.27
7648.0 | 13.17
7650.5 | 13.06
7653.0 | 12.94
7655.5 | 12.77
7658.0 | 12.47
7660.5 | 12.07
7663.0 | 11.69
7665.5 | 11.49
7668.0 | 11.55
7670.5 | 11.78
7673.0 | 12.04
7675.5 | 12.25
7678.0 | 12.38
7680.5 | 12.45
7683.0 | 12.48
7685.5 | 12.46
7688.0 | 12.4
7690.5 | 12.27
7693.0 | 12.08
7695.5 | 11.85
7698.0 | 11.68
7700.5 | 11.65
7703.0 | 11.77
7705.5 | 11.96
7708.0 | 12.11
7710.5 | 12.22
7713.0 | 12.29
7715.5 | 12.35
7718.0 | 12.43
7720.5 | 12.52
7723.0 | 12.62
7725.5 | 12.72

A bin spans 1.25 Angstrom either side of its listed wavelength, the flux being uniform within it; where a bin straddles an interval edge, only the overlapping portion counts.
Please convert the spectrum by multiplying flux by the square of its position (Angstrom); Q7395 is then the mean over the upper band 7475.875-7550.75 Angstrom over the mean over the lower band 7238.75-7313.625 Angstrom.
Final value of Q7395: 1.26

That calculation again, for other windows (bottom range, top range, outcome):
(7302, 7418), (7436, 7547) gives 1.11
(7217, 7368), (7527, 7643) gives 1.27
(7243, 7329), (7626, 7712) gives 1.17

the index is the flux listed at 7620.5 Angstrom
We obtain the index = 13.62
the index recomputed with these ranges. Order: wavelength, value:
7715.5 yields 12.35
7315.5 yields 12.17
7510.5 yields 13.61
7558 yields 14.14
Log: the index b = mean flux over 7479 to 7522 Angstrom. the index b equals 13.6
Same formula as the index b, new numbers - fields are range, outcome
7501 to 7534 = 13.7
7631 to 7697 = 12.5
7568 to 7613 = 13.8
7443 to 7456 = 13.4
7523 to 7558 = 14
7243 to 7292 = 11.5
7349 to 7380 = 12.7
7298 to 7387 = 12.5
